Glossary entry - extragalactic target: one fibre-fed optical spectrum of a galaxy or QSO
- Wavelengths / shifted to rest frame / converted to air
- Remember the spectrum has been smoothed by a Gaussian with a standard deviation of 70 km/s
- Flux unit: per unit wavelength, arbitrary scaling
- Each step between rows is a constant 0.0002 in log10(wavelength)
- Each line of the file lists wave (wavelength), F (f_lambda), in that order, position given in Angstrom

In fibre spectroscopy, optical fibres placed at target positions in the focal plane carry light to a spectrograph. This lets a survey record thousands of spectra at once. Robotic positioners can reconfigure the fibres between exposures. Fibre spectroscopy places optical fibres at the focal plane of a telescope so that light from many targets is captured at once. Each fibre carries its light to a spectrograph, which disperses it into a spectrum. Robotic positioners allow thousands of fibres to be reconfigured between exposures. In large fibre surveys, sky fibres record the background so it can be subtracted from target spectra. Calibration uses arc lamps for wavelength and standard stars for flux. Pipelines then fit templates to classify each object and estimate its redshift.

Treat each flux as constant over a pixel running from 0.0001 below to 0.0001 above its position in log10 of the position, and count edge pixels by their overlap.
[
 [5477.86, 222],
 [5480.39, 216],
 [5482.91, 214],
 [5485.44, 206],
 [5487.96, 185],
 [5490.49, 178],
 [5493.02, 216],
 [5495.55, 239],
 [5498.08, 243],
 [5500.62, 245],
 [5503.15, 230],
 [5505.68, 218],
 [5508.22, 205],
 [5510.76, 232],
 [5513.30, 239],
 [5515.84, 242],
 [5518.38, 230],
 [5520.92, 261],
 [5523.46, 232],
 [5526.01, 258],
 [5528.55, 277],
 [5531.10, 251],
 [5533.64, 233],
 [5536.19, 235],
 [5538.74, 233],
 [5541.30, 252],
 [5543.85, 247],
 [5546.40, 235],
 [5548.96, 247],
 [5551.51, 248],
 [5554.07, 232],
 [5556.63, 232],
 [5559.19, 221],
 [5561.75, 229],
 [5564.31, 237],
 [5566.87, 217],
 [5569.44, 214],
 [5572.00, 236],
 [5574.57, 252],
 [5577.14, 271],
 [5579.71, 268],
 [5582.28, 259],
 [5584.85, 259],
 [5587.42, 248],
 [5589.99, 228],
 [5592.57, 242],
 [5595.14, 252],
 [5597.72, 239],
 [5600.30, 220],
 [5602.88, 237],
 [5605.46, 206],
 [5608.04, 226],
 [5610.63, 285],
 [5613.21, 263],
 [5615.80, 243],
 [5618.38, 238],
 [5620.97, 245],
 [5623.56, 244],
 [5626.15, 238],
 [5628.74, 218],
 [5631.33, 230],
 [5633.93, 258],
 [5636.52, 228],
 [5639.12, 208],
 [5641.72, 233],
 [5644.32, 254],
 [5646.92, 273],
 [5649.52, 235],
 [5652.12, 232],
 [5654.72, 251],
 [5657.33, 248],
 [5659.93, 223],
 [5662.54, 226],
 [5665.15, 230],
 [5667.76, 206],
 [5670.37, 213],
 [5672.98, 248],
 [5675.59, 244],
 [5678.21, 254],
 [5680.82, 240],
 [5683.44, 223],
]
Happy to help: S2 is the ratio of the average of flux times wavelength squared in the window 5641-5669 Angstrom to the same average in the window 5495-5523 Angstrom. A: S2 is 1.07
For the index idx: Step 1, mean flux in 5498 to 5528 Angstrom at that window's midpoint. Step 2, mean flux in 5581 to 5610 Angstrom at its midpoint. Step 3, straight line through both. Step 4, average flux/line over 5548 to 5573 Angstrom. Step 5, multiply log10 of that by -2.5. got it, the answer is 0.03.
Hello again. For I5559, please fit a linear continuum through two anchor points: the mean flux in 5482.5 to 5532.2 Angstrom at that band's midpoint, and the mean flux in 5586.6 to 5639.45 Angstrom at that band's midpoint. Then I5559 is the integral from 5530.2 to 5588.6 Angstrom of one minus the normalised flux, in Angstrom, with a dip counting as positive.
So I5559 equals -1.8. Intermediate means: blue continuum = 230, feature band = 242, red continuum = 238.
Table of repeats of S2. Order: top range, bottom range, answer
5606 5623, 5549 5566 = 1.08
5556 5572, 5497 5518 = 0.99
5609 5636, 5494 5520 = 1.10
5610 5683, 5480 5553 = 1.07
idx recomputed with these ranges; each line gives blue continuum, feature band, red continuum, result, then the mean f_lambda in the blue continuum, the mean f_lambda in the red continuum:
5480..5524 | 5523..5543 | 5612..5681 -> -0.09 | 224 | 238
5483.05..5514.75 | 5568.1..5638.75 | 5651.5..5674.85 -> -0.07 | 220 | 231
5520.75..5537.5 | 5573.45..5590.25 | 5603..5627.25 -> -0.05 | 249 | 243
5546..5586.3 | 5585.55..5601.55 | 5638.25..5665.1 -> 0.01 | 241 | 238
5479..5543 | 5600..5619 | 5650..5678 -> -0.04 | 231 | 233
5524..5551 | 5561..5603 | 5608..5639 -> 0.01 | 246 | 242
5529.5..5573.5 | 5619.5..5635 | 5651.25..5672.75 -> -0.03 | 236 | 230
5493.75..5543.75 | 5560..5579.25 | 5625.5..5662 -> 0.01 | 240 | 238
